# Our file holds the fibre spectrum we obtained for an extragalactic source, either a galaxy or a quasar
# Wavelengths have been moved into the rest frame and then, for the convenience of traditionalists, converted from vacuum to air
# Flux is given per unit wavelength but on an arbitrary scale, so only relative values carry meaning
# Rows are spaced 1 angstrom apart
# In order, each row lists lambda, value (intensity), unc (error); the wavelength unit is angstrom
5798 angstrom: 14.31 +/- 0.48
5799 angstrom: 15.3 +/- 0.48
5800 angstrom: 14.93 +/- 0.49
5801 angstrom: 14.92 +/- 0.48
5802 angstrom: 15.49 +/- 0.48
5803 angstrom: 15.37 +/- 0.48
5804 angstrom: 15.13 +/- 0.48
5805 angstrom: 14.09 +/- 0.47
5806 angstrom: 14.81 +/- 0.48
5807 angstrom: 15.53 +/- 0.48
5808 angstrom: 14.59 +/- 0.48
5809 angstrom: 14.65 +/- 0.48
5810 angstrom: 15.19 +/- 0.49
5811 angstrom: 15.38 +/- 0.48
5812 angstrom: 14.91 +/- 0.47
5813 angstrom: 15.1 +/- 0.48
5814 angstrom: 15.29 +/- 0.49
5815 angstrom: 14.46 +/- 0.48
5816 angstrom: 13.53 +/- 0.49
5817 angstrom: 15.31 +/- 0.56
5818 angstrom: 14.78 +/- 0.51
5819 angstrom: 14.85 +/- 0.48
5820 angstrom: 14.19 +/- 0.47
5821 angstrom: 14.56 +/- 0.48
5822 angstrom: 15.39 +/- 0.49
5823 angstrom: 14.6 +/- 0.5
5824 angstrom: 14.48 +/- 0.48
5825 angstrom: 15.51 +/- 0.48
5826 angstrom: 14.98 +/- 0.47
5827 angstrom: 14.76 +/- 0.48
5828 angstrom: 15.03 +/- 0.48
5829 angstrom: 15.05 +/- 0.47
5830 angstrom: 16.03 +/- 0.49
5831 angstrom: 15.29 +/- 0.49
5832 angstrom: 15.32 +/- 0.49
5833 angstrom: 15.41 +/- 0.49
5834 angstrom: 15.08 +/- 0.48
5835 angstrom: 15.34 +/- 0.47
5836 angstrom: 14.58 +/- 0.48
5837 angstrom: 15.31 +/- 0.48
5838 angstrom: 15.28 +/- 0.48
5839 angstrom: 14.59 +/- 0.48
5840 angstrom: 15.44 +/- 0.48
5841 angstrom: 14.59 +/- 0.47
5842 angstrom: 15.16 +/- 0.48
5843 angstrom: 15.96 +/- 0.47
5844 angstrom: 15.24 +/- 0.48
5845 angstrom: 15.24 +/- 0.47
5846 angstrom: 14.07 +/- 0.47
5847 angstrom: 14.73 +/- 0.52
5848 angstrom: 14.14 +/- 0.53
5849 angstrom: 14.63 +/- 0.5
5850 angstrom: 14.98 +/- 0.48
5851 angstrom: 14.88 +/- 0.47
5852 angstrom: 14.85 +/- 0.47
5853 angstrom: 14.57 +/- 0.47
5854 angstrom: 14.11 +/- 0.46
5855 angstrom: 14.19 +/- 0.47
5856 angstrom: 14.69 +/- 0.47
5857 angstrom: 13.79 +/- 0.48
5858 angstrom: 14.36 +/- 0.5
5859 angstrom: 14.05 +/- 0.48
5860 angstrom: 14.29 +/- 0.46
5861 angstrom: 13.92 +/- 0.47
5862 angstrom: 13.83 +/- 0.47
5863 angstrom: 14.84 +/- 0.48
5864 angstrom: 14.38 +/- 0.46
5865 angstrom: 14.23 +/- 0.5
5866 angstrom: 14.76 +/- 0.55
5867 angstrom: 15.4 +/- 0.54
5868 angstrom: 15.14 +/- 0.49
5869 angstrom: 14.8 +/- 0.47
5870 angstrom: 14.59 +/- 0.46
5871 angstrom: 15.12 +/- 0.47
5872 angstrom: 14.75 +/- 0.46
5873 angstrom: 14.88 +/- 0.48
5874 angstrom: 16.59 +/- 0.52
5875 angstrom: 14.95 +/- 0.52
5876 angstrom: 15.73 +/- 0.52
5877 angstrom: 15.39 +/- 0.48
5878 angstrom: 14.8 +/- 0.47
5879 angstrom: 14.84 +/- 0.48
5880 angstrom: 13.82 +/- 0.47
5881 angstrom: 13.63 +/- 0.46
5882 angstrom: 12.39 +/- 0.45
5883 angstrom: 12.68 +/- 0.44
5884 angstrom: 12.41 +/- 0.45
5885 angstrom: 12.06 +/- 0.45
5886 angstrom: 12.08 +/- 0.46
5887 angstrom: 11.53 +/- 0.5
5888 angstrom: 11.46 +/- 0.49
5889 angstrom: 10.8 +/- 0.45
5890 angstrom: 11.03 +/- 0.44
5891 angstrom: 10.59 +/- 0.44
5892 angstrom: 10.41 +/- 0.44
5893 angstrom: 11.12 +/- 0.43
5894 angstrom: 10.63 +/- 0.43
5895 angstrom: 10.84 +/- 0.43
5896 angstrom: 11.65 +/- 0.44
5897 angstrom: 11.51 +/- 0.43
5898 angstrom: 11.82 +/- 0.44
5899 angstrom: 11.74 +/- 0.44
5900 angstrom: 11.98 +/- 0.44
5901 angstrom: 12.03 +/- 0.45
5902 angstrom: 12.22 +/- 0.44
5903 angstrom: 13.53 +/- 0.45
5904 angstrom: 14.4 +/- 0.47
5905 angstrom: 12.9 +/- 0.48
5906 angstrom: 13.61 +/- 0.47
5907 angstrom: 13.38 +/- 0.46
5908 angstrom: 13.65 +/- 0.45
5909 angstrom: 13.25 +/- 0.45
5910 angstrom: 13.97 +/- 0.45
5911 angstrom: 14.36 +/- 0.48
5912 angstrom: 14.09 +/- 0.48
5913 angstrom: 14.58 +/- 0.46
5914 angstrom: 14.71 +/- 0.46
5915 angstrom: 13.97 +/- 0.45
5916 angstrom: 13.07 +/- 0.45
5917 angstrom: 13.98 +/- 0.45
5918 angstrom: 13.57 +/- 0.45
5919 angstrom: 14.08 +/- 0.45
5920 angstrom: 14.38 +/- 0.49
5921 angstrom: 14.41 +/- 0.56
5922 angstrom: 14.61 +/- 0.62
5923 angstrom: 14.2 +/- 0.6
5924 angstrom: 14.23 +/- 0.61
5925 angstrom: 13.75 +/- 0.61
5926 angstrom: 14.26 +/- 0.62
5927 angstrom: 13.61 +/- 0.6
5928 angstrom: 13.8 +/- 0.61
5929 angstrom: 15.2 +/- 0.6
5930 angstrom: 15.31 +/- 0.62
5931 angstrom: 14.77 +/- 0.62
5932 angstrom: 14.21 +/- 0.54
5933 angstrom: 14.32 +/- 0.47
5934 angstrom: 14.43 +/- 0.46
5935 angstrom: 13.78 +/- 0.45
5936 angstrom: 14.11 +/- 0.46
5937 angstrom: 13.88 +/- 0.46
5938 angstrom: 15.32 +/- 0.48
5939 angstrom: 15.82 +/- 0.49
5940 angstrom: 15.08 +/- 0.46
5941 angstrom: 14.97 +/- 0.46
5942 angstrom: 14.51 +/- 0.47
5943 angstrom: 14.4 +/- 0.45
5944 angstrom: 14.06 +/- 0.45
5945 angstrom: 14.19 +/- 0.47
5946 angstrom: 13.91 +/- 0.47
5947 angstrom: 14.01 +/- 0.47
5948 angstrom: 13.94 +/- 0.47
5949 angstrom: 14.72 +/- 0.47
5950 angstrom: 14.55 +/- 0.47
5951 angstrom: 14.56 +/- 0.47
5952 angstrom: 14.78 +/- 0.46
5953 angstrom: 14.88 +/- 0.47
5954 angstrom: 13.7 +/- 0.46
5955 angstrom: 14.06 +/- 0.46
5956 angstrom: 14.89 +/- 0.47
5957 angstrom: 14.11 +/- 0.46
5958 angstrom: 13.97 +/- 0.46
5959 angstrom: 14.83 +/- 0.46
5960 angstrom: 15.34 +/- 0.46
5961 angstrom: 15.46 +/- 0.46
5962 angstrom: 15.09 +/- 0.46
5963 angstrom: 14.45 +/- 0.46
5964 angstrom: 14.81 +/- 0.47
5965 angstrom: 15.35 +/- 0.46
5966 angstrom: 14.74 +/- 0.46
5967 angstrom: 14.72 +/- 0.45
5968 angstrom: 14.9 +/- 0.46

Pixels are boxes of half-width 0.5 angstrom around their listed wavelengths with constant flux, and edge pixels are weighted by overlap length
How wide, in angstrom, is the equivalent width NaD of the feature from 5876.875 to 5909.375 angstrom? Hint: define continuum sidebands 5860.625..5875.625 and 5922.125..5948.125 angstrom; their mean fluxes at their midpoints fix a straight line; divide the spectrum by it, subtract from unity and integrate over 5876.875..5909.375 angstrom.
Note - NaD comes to 5.0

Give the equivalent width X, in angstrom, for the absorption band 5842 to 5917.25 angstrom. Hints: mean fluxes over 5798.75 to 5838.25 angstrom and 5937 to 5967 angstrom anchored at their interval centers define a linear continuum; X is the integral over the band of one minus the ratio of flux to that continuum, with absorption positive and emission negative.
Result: 5.9 angstrom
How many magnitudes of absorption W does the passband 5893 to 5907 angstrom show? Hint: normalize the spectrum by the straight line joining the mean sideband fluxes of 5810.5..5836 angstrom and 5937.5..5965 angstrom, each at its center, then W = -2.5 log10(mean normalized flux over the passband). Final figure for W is 0.21 mag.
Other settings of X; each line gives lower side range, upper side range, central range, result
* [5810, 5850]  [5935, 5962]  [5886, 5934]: 5.0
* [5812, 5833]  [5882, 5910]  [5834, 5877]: -3.6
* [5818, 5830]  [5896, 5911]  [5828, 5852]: -0.9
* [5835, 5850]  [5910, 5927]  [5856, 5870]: 0.2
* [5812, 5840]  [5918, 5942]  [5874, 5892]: 2.1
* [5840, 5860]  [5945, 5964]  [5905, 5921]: 0.7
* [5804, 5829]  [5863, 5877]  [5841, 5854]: 0.1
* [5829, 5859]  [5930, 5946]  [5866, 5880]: -0.3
